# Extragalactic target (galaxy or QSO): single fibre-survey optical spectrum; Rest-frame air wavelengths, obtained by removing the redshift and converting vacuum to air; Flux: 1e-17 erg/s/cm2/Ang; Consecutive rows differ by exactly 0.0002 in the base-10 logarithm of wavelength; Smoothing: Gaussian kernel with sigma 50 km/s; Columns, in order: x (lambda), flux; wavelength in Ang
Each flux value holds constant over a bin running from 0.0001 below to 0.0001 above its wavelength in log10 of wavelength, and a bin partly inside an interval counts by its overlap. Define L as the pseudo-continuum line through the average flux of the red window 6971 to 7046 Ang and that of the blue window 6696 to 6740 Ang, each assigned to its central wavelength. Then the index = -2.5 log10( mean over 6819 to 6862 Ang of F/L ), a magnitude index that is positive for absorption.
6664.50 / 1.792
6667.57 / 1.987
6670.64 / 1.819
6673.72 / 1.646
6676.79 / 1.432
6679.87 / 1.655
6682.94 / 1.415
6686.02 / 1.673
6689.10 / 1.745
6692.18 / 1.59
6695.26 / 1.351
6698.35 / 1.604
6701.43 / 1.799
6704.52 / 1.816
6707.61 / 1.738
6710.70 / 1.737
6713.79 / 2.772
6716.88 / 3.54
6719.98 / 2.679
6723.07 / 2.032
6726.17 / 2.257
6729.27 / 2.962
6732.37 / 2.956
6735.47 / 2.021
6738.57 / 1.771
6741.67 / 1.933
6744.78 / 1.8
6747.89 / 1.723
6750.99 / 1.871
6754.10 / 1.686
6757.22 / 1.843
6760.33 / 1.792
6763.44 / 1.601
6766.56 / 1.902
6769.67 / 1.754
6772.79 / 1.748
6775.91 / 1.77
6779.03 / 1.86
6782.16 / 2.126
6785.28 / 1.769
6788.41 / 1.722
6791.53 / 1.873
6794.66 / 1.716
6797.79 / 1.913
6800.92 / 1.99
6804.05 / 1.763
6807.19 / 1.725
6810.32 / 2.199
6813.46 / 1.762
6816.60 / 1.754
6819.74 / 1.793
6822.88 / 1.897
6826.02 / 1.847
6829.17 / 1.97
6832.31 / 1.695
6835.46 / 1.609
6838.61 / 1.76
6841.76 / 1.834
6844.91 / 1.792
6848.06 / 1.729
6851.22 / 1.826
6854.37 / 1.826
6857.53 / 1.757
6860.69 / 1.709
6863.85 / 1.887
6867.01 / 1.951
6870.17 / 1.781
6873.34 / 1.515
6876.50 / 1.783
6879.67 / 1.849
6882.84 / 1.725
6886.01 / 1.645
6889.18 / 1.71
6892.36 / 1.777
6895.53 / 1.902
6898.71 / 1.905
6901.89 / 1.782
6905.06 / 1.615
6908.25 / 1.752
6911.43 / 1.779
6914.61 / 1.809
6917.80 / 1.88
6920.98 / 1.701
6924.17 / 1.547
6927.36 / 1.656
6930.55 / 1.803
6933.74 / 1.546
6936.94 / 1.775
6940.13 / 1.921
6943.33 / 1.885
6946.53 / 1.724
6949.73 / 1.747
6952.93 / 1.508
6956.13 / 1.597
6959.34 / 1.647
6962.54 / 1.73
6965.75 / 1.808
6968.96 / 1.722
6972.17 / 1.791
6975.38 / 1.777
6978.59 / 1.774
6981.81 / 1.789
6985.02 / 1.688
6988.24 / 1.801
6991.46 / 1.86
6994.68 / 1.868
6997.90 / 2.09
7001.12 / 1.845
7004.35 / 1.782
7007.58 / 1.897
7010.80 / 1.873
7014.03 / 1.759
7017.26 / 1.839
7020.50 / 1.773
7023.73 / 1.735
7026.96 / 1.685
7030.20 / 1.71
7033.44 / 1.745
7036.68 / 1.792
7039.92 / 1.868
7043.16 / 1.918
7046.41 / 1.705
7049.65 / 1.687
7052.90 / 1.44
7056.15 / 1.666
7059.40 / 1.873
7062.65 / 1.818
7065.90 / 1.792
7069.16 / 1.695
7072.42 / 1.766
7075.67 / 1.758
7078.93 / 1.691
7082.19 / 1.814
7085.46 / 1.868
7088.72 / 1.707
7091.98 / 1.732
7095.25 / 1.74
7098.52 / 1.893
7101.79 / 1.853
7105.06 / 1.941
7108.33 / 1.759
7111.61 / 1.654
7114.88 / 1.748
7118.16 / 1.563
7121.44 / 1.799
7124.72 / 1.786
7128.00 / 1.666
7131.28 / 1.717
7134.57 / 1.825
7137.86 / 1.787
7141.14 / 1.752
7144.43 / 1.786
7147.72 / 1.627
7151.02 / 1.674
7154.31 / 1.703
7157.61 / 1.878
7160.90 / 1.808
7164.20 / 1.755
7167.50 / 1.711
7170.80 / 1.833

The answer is 0.15 mag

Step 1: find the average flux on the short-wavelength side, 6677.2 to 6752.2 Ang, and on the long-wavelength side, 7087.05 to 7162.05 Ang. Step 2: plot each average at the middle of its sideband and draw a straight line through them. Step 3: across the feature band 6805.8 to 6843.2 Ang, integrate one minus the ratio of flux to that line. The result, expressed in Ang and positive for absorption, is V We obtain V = 2.4 Ang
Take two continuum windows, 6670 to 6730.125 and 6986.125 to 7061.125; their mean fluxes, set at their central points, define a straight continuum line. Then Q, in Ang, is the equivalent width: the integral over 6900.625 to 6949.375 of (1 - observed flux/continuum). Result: 2.5 Ang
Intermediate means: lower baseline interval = 1.95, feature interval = 1.74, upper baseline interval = 1.79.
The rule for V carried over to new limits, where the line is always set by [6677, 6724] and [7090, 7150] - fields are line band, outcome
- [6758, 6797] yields 1.9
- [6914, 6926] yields 0.7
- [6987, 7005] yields -0.7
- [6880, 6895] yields 0.9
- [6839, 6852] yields 0.5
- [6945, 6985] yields 2.3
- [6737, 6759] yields 1.2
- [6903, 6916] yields 0.7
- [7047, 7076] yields 1.0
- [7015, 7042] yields 0.3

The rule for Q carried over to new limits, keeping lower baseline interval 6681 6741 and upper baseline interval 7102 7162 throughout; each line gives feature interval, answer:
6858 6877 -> 1.8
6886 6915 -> 2.3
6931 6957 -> 2.4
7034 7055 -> 1.0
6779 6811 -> 2.2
